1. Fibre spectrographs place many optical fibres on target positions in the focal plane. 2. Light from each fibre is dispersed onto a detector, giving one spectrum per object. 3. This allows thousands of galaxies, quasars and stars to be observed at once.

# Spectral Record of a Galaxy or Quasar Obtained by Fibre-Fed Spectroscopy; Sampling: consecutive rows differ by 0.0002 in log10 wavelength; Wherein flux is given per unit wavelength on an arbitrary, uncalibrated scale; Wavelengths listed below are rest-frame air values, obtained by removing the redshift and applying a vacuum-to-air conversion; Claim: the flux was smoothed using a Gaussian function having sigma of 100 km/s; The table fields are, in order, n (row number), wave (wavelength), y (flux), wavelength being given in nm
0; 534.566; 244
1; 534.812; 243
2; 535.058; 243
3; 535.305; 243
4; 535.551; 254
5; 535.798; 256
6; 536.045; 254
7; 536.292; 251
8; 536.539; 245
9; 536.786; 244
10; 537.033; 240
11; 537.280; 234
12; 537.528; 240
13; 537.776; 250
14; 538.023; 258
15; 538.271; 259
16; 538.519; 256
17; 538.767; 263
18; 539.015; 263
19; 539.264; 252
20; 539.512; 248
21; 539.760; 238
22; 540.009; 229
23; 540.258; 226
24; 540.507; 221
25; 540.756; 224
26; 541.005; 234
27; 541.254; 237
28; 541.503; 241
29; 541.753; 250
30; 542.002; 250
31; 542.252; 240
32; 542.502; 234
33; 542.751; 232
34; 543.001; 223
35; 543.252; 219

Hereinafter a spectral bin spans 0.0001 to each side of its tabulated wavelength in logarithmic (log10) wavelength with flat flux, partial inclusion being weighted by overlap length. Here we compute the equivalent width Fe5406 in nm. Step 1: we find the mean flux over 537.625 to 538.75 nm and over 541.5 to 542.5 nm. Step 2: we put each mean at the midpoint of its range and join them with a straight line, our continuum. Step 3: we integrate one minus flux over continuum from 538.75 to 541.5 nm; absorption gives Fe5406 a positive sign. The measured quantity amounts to 0.13 nm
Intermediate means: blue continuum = 256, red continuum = 244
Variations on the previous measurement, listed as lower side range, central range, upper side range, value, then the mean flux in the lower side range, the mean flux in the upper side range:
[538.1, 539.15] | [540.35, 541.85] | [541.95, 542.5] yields 0.08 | 260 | 242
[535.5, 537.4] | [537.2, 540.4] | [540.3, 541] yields -0.17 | 247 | 225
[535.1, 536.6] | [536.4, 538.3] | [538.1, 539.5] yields 0.06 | 250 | 258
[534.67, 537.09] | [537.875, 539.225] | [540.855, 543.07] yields -0.09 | 248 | 238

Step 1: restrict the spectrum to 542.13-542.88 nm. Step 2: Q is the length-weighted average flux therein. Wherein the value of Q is 235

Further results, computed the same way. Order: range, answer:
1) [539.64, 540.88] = 227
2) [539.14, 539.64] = 250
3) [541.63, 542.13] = 250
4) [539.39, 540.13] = 238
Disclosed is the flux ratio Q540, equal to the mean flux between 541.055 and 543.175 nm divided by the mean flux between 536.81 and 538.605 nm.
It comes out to 1.0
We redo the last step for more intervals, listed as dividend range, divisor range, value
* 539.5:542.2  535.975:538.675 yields 0.95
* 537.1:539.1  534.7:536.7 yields 1.02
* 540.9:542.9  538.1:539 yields 0.92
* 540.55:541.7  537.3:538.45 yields 0.94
